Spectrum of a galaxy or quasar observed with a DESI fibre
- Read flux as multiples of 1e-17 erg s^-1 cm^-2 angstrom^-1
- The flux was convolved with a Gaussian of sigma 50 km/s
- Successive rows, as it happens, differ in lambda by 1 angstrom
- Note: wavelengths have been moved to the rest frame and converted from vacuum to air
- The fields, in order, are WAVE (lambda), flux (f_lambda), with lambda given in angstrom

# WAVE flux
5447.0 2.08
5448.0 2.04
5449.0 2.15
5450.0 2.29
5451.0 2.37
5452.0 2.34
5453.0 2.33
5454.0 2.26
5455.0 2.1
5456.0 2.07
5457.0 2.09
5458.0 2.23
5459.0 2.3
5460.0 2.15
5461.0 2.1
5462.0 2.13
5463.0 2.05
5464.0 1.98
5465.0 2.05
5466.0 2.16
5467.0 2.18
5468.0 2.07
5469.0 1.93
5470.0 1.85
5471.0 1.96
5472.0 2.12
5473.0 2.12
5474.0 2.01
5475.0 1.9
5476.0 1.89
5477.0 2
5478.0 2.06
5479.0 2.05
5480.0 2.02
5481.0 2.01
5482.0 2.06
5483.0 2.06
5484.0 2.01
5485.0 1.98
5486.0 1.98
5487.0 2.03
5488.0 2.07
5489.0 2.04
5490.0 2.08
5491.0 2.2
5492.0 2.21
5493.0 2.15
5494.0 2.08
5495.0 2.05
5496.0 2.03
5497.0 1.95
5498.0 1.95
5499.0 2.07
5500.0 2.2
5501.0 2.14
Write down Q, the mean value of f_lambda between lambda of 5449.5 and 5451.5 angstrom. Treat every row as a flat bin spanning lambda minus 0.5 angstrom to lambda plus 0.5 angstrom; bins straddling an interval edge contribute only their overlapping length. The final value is 2.33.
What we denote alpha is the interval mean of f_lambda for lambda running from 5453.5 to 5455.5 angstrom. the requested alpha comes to 2.18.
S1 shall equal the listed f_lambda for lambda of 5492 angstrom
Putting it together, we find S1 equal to 2.21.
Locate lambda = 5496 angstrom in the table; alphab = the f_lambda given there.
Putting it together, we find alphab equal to 2.03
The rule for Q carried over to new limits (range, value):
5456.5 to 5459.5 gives 2.21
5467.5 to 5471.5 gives 1.95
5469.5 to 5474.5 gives 2.01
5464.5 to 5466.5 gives 2.1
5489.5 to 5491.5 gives 2.14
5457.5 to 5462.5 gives 2.18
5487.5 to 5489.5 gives 2.05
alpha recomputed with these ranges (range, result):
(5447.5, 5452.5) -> 2.24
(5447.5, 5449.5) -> 2.09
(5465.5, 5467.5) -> 2.17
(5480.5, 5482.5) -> 2.04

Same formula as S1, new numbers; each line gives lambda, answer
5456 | 2.07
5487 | 2.03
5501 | 2.14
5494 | 2.08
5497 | 1.95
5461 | 2.1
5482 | 2.06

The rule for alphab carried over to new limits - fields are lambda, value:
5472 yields 2.12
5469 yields 1.93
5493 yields 2.15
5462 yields 2.13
